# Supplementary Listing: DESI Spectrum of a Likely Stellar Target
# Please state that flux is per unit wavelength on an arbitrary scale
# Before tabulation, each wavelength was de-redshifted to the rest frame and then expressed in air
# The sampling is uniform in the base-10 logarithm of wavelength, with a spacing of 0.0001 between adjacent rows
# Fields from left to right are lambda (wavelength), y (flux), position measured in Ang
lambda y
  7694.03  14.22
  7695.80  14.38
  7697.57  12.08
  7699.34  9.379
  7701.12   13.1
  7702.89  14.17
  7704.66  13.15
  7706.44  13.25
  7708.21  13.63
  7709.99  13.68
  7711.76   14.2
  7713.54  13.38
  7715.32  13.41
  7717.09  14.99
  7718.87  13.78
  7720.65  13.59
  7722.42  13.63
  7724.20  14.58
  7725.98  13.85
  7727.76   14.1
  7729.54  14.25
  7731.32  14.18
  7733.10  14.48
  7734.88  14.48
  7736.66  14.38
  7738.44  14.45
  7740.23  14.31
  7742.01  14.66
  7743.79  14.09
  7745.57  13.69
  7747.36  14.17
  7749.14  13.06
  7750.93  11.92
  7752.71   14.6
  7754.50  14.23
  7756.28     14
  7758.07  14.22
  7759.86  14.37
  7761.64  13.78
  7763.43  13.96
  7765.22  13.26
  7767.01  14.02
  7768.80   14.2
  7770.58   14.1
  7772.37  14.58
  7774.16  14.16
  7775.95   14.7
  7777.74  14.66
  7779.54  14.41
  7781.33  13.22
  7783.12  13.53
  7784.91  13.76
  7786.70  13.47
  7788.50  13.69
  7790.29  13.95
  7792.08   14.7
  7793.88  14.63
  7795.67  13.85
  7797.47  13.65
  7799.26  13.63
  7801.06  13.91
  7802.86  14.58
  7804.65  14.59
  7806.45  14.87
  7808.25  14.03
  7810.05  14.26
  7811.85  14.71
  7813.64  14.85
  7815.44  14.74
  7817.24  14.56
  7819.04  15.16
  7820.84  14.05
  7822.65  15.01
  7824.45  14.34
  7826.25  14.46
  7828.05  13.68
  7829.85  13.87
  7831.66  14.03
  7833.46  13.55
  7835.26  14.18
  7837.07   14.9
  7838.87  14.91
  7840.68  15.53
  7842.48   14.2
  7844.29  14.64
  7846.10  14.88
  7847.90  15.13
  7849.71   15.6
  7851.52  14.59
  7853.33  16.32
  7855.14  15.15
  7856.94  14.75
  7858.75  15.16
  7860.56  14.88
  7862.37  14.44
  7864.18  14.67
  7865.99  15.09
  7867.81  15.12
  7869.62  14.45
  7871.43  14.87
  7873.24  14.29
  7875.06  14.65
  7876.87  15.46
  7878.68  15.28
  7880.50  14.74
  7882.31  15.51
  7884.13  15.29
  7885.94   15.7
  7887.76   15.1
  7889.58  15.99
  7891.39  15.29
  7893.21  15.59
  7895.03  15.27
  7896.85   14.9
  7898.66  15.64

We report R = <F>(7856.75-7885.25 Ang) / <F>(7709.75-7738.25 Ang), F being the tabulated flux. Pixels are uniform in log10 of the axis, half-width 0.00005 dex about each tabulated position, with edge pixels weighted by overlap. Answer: 1.06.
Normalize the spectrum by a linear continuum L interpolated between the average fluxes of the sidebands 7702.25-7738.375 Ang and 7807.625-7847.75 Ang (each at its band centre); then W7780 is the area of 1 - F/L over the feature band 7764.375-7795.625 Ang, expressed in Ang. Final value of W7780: 0.5 Ang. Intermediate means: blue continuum 14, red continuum 14.5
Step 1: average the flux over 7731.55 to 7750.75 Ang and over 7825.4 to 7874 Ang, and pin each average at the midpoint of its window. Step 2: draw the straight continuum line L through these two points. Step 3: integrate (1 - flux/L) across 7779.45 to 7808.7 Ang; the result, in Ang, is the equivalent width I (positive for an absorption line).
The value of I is 0.8 Ang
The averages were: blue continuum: 14.1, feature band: 14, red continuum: 14.7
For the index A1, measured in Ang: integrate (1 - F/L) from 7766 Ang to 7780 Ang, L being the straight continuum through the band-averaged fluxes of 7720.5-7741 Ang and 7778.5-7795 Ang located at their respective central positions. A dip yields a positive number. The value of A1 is -0.3 Ang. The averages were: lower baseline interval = 14.2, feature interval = 14.3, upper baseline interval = 13.9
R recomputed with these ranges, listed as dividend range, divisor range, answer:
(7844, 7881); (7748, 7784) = 1.07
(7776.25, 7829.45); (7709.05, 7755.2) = 1.02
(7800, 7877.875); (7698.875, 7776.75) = 1.06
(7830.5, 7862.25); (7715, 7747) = 1.05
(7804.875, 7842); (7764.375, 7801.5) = 1.03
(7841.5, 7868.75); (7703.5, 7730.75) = 1.08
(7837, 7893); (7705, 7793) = 1.08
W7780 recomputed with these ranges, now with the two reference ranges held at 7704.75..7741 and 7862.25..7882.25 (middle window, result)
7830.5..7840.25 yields 0.20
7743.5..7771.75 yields 0.70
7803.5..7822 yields -0.08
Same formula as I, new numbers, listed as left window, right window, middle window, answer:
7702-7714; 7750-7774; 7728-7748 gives -0.7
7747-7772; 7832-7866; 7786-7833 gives 0.5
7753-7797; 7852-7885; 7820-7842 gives 0.4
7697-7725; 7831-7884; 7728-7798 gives -0.7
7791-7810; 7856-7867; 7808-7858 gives -0.3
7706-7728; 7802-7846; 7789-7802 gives 0.3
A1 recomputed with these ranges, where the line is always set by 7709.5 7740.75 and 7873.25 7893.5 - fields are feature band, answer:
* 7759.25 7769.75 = 0.3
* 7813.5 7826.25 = 0.1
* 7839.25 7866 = 0.1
